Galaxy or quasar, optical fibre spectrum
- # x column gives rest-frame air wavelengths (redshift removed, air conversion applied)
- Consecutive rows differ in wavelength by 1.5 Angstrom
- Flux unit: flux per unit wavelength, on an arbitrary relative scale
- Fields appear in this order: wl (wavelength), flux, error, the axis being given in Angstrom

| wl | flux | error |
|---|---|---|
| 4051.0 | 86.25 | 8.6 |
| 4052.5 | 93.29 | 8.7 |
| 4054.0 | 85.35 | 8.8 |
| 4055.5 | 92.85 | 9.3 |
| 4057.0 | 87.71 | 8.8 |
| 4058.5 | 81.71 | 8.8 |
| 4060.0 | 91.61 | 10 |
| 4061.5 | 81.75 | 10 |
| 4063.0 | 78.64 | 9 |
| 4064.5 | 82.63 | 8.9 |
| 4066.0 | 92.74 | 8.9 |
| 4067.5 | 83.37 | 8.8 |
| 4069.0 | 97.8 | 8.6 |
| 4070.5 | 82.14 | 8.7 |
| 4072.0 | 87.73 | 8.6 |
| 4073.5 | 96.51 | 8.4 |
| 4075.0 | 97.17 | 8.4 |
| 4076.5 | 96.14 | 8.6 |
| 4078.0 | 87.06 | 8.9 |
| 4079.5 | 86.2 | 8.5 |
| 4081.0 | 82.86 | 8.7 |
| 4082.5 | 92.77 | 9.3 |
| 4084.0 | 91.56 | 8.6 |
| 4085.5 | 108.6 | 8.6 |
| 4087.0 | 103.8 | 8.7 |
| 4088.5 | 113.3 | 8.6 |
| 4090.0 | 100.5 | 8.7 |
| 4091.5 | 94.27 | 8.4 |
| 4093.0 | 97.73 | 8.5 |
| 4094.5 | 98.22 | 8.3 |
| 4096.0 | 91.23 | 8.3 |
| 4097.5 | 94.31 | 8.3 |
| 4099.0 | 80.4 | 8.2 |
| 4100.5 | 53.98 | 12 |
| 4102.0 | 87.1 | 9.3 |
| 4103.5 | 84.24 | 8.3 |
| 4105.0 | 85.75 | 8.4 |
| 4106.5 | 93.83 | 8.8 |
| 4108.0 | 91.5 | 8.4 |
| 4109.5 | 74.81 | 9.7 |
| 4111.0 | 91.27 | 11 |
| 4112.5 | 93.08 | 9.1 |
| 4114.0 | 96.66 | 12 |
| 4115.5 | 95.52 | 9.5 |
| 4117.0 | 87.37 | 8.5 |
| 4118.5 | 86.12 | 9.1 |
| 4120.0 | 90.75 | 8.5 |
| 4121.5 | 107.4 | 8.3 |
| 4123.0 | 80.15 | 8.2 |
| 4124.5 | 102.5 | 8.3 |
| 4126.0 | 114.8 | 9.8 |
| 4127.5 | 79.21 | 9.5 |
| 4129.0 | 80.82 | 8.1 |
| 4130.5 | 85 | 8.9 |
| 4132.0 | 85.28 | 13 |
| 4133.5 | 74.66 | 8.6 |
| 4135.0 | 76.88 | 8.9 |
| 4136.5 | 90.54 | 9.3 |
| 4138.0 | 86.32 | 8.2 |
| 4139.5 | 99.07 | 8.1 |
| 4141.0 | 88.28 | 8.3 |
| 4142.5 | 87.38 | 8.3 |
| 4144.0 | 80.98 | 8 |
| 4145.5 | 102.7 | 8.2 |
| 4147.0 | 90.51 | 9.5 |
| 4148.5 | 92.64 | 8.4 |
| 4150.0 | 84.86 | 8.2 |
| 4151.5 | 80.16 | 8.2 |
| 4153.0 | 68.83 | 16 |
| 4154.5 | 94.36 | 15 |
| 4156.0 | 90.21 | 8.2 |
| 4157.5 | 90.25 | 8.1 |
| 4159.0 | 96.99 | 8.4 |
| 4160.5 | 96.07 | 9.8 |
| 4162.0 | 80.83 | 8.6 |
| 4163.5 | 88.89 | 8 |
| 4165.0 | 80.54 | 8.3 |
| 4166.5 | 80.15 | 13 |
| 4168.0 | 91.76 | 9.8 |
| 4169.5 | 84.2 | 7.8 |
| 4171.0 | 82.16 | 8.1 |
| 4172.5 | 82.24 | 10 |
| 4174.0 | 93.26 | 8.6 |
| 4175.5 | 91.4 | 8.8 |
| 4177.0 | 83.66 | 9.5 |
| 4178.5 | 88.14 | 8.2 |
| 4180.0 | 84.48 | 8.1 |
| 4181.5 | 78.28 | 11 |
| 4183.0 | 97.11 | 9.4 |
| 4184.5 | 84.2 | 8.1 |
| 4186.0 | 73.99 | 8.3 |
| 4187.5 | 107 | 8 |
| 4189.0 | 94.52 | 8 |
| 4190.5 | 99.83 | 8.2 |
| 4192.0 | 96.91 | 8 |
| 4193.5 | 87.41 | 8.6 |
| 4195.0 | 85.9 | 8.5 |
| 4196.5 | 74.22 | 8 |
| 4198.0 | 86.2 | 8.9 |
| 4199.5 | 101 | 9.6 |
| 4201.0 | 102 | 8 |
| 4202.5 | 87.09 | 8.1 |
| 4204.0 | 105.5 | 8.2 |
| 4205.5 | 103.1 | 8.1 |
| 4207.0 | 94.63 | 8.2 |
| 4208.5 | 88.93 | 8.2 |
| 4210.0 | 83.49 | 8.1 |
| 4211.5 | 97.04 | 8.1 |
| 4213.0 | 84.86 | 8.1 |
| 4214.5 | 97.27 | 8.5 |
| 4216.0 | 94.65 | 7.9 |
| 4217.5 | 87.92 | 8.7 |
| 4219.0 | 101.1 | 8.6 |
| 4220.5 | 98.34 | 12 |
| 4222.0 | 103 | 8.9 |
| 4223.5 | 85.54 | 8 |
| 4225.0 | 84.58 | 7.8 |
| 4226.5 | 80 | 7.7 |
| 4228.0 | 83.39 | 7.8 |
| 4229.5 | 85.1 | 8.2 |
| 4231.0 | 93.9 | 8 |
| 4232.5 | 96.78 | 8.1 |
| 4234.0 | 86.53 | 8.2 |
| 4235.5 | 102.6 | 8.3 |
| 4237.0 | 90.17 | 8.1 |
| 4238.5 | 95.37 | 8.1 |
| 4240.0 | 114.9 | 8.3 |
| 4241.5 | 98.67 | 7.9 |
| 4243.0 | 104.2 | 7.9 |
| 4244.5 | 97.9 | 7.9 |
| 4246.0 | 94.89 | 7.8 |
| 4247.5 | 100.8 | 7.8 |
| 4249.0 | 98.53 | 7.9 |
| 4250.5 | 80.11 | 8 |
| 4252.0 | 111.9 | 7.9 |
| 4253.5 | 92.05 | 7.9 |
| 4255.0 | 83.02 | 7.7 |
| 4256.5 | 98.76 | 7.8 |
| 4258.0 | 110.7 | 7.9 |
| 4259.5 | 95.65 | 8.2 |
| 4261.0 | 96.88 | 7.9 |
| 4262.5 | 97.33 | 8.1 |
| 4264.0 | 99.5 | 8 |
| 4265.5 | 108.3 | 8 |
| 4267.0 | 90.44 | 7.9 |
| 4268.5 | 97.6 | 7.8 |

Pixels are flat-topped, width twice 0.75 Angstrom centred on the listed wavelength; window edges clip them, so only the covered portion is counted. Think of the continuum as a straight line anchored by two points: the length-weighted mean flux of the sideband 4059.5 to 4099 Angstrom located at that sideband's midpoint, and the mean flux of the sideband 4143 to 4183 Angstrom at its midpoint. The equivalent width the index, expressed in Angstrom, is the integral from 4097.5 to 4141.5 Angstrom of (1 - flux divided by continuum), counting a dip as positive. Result 1.0 Angstrom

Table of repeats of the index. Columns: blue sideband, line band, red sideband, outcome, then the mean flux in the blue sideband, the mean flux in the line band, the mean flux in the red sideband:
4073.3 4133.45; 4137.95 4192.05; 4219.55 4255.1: 2.5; 91.3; 88.4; 94.5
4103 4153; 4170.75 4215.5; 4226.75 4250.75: 1.0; 88.8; 90.6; 95.2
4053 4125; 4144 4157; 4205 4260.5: 0.6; 90.4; 87.7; 94.6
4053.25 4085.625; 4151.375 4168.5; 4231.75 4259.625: 1.2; 88.9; 86.7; 97.6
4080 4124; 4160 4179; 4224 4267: 1.5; 91.4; 86.3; 95.7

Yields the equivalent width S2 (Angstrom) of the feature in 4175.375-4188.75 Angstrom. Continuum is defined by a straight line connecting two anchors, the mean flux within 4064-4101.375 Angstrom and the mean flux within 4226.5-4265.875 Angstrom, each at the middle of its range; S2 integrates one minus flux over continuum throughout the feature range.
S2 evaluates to 1.0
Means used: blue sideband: 91.8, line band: 87.7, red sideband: 96.4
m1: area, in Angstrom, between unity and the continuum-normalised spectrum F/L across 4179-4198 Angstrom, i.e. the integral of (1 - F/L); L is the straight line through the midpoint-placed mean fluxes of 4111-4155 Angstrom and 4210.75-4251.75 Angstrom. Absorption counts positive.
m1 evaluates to 0.71 Angstrom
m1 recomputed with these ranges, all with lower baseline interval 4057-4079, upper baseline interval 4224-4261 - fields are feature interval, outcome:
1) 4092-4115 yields 0.5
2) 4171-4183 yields 0.8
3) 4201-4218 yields 0.0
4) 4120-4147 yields 0.4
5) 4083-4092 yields -1.3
